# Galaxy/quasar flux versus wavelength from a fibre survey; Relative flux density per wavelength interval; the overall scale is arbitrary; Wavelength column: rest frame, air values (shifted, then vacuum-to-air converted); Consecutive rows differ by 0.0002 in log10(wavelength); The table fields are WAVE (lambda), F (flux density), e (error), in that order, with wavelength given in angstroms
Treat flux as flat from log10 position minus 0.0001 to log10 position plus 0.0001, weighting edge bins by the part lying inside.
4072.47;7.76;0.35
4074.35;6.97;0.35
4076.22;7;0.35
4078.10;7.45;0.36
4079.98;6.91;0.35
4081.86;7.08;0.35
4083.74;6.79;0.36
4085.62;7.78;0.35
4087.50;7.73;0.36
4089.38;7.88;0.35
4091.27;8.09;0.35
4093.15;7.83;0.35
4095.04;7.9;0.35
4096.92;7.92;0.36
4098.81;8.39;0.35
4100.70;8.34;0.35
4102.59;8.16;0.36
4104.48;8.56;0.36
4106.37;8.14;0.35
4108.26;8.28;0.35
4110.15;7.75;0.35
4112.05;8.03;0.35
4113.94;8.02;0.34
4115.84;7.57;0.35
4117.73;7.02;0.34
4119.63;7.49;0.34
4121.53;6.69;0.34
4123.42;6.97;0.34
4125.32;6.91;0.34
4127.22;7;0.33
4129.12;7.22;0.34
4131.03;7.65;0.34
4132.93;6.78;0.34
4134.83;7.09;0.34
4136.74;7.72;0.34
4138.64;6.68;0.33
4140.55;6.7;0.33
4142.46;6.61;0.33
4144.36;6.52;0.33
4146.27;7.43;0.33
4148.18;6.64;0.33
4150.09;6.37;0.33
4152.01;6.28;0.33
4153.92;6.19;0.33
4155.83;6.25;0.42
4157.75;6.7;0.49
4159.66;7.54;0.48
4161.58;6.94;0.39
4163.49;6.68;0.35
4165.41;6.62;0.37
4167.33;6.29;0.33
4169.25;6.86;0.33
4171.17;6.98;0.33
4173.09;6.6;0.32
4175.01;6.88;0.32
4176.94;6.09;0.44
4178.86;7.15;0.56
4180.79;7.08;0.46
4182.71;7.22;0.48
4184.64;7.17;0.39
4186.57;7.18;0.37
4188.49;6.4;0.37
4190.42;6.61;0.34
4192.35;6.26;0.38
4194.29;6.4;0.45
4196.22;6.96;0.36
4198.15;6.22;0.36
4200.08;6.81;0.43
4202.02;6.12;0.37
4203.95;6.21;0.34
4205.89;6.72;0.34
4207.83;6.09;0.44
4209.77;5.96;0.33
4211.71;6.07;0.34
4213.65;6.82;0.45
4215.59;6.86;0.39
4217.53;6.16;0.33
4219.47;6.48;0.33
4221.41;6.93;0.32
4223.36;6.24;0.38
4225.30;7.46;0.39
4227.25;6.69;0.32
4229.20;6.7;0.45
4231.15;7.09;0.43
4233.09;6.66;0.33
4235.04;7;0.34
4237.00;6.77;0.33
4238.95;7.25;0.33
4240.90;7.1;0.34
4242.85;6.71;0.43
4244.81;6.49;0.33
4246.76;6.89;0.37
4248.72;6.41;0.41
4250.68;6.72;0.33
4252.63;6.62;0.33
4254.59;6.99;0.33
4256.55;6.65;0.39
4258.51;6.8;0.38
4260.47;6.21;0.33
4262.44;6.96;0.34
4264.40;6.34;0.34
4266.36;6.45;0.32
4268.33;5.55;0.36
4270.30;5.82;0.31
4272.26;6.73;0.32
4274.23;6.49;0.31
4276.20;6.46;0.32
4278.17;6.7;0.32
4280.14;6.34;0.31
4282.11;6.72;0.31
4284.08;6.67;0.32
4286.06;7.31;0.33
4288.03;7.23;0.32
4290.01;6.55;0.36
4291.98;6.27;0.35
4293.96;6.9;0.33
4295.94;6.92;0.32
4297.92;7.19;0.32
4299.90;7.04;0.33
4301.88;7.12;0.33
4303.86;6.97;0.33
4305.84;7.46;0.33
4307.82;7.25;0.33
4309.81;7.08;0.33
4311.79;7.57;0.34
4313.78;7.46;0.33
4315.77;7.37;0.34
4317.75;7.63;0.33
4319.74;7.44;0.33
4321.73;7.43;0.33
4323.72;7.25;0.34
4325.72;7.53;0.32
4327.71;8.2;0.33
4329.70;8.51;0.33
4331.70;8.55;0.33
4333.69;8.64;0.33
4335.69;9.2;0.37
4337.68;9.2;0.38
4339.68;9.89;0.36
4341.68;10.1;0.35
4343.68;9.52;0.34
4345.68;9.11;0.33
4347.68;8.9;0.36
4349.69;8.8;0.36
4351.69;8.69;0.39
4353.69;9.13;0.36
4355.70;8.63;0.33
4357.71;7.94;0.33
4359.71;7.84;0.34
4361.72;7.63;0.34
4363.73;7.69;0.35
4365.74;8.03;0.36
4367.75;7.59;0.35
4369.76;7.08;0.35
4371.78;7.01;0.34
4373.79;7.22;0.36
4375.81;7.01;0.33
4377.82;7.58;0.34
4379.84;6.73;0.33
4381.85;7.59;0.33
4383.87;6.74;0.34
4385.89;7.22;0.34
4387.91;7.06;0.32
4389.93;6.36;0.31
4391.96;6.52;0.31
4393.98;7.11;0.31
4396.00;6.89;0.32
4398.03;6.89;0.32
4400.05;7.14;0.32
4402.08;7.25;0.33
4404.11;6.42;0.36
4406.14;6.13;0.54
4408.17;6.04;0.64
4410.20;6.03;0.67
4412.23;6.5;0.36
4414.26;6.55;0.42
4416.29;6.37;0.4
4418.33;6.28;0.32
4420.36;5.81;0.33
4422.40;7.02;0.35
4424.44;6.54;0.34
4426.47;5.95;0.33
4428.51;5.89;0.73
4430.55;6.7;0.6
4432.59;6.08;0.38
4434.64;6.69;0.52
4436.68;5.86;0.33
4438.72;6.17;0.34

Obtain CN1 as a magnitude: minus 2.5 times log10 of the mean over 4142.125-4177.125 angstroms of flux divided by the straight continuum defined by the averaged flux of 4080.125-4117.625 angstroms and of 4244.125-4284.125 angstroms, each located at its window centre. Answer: 0.11 mag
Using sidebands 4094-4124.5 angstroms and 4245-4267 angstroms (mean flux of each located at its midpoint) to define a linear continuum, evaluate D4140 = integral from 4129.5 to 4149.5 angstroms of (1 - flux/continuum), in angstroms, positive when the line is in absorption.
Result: 1.6 angstroms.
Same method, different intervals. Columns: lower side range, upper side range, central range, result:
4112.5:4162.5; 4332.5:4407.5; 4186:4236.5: 4.6 angstroms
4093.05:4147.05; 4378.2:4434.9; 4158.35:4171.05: 0.9 angstroms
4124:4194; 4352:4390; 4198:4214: 1.5 angstroms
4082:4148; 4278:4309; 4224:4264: 1.6 angstroms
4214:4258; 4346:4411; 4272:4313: 0.6 angstroms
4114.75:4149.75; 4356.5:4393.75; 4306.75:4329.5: -0.9 angstroms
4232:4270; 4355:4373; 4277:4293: 0.6 angstroms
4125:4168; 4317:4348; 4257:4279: 4.3 angstroms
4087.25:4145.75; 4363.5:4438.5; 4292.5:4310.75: -0.2 angstroms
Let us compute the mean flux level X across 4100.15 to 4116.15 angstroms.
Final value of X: 8.11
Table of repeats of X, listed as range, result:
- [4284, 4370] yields 7.9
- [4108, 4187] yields 6.98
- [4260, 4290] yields 6.54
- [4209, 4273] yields 6.63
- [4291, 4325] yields 7.2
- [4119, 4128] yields 7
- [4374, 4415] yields 6.8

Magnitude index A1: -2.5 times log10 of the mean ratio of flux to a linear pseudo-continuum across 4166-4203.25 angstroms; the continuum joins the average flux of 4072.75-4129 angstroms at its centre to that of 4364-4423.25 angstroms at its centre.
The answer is 0.11 mag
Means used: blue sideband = 7.61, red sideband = 6.84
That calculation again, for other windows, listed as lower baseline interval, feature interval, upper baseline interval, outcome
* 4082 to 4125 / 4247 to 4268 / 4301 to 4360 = 0.221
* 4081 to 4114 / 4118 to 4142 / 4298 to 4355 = 0.130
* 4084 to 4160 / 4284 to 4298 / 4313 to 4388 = 0.147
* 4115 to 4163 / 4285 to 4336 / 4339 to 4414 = -0.010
